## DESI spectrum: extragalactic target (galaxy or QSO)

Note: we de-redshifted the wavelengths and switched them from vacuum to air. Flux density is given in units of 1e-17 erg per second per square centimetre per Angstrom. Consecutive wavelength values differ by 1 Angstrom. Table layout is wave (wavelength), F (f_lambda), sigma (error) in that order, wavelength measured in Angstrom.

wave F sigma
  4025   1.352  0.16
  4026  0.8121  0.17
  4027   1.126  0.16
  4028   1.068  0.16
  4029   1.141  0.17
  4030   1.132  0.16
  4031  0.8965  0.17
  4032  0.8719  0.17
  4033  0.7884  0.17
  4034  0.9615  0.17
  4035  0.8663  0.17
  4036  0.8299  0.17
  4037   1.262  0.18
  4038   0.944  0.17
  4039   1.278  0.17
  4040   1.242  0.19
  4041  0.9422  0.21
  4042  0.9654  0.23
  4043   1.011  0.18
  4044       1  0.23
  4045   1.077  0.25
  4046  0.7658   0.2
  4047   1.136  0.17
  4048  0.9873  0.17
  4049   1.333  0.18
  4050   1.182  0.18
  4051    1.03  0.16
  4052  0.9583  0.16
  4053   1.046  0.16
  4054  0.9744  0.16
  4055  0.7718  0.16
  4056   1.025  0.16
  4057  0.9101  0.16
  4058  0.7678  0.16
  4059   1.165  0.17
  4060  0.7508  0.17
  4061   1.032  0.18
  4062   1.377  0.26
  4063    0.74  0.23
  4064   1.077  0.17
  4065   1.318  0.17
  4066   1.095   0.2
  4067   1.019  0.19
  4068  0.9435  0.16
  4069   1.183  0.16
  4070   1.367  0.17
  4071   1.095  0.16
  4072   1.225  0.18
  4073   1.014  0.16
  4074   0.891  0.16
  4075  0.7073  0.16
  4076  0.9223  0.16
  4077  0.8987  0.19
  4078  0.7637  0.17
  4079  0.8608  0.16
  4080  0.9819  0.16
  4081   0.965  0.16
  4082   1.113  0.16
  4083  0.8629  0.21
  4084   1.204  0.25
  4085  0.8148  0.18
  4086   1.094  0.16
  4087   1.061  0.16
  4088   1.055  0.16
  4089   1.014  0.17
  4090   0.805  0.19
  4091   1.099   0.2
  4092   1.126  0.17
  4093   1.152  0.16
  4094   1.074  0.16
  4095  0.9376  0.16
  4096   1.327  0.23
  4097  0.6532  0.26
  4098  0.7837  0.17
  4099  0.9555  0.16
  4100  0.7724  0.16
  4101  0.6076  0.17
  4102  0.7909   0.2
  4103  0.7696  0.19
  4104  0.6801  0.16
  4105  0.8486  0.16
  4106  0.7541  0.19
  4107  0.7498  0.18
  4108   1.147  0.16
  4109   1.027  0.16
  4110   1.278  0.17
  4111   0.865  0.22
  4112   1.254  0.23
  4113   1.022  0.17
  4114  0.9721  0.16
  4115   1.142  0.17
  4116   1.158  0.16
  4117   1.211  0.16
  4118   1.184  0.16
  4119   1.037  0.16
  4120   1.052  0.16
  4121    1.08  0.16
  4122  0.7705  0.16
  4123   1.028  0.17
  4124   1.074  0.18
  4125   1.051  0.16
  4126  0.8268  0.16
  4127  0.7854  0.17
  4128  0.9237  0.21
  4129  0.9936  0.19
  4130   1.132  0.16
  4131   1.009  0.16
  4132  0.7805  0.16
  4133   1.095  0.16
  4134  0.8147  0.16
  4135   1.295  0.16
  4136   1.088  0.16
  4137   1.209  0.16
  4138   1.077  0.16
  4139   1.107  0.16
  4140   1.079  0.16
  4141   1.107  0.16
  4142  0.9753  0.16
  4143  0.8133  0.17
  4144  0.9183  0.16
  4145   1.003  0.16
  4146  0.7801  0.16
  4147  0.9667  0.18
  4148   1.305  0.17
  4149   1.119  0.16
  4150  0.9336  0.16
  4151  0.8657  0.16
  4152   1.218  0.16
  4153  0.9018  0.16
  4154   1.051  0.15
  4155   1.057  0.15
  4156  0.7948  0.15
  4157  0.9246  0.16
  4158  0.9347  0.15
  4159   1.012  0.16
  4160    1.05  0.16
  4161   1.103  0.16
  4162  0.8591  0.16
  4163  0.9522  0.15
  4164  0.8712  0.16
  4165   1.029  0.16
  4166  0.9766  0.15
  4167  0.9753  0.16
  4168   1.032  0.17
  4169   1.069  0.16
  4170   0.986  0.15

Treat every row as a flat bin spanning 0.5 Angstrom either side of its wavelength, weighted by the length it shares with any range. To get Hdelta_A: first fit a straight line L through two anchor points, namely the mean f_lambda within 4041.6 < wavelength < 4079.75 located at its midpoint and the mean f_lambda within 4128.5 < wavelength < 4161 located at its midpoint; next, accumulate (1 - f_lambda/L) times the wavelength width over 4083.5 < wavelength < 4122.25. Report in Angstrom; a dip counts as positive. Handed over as 1.1 Angstrom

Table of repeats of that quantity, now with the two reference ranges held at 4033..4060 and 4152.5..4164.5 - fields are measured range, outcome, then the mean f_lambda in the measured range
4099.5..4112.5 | 1.2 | 0.888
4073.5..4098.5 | 0.6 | 0.967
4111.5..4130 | -1.1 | 1.03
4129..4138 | -0.8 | 1.05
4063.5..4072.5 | -1.3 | 1.15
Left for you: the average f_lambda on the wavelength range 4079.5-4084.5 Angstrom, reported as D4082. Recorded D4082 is 1.03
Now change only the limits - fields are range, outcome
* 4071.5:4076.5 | 0.952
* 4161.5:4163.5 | 0.906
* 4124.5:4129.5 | 0.916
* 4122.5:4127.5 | 0.953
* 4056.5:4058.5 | 0.839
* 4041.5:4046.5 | 0.964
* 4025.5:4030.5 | 1.06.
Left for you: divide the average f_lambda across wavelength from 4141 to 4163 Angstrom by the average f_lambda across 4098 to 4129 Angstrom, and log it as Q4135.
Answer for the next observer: 1.03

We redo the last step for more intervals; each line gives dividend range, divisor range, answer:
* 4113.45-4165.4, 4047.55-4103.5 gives 1.02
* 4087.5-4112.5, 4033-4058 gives 0.93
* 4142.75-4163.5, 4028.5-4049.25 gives 0.97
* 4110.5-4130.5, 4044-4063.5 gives 1.03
